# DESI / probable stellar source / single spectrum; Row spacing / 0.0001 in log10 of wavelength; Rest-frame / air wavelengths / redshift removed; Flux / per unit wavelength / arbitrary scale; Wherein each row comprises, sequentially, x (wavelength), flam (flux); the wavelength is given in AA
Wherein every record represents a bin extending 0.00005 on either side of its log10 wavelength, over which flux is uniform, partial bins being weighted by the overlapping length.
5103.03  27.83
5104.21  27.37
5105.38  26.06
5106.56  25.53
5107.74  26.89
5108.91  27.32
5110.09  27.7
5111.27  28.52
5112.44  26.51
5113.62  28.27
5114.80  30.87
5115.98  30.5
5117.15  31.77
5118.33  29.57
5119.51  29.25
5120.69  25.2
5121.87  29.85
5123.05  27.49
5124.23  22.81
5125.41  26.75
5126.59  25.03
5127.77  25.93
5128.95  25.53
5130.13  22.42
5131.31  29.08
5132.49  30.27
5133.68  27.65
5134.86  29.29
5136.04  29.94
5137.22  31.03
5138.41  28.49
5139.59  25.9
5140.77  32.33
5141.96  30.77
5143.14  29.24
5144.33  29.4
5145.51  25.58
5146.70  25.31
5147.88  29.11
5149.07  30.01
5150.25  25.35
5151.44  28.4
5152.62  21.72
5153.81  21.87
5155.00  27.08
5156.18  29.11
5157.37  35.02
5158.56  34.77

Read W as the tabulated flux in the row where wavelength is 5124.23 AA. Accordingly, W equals 22.81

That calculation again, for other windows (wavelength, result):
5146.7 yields 25.31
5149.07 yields 30.01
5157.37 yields 35.02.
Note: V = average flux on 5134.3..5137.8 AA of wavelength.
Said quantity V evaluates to 30.1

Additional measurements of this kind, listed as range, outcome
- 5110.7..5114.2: 27.8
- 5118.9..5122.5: 28.1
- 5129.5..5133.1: 27.2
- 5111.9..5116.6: 29.1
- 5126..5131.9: 25.6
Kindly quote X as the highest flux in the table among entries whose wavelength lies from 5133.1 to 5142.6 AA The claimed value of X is 32.33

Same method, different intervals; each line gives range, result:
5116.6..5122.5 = 31.77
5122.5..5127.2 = 27.49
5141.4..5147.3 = 30.77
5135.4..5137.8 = 31.03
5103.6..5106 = 27.37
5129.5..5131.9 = 29.08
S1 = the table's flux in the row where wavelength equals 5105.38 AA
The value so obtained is 26.06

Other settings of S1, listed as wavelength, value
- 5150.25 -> 25.35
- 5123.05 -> 27.49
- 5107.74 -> 26.89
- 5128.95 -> 25.53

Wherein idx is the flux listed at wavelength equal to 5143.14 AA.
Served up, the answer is 29.24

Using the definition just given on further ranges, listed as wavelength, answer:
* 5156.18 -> 29.11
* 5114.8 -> 30.87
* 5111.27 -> 28.52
